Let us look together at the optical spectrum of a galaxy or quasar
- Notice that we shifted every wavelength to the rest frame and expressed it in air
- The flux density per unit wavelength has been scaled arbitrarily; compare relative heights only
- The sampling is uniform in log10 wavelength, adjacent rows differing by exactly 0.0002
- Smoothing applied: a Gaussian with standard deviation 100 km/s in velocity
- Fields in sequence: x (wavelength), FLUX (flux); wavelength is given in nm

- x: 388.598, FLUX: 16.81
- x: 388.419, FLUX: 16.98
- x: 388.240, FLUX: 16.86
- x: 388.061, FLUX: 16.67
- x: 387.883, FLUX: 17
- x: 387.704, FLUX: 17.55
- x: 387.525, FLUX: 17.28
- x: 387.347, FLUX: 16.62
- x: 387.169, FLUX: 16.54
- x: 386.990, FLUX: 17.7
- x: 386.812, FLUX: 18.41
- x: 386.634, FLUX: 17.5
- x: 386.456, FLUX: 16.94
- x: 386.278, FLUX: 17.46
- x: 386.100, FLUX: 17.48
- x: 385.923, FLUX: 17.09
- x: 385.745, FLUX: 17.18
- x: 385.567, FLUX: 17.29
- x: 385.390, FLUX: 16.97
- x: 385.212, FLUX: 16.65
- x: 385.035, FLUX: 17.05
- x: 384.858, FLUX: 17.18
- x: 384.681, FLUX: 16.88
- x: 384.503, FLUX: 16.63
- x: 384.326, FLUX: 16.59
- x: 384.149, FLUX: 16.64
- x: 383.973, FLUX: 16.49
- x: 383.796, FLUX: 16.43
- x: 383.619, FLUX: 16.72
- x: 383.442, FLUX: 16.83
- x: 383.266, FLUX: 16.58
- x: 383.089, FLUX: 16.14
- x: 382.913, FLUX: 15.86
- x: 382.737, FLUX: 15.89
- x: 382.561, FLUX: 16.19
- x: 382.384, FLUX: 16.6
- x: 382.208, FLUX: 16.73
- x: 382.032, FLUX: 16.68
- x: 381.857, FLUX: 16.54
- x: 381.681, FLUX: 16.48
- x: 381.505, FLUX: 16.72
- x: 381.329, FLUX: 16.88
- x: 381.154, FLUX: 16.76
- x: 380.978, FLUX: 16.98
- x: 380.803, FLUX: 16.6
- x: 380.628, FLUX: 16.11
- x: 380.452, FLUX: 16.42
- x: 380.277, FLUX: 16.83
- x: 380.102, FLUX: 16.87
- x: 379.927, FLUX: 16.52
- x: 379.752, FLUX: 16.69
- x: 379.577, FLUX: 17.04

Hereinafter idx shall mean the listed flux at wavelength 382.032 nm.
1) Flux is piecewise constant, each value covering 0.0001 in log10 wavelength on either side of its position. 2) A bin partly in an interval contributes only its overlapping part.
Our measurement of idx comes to 16.68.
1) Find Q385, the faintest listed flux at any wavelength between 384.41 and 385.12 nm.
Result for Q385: 16.63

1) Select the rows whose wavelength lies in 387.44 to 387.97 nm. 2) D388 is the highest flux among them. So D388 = 17.55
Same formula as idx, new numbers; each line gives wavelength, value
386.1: 17.48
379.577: 17.04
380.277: 16.83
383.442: 16.83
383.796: 16.43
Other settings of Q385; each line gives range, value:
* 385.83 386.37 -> 17.09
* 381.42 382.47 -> 16.48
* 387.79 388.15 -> 16.67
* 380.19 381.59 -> 16.11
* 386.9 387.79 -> 16.54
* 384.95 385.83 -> 16.65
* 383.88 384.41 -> 16.49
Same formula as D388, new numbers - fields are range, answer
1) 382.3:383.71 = 16.83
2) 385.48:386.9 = 18.41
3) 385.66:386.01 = 17.18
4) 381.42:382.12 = 16.72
